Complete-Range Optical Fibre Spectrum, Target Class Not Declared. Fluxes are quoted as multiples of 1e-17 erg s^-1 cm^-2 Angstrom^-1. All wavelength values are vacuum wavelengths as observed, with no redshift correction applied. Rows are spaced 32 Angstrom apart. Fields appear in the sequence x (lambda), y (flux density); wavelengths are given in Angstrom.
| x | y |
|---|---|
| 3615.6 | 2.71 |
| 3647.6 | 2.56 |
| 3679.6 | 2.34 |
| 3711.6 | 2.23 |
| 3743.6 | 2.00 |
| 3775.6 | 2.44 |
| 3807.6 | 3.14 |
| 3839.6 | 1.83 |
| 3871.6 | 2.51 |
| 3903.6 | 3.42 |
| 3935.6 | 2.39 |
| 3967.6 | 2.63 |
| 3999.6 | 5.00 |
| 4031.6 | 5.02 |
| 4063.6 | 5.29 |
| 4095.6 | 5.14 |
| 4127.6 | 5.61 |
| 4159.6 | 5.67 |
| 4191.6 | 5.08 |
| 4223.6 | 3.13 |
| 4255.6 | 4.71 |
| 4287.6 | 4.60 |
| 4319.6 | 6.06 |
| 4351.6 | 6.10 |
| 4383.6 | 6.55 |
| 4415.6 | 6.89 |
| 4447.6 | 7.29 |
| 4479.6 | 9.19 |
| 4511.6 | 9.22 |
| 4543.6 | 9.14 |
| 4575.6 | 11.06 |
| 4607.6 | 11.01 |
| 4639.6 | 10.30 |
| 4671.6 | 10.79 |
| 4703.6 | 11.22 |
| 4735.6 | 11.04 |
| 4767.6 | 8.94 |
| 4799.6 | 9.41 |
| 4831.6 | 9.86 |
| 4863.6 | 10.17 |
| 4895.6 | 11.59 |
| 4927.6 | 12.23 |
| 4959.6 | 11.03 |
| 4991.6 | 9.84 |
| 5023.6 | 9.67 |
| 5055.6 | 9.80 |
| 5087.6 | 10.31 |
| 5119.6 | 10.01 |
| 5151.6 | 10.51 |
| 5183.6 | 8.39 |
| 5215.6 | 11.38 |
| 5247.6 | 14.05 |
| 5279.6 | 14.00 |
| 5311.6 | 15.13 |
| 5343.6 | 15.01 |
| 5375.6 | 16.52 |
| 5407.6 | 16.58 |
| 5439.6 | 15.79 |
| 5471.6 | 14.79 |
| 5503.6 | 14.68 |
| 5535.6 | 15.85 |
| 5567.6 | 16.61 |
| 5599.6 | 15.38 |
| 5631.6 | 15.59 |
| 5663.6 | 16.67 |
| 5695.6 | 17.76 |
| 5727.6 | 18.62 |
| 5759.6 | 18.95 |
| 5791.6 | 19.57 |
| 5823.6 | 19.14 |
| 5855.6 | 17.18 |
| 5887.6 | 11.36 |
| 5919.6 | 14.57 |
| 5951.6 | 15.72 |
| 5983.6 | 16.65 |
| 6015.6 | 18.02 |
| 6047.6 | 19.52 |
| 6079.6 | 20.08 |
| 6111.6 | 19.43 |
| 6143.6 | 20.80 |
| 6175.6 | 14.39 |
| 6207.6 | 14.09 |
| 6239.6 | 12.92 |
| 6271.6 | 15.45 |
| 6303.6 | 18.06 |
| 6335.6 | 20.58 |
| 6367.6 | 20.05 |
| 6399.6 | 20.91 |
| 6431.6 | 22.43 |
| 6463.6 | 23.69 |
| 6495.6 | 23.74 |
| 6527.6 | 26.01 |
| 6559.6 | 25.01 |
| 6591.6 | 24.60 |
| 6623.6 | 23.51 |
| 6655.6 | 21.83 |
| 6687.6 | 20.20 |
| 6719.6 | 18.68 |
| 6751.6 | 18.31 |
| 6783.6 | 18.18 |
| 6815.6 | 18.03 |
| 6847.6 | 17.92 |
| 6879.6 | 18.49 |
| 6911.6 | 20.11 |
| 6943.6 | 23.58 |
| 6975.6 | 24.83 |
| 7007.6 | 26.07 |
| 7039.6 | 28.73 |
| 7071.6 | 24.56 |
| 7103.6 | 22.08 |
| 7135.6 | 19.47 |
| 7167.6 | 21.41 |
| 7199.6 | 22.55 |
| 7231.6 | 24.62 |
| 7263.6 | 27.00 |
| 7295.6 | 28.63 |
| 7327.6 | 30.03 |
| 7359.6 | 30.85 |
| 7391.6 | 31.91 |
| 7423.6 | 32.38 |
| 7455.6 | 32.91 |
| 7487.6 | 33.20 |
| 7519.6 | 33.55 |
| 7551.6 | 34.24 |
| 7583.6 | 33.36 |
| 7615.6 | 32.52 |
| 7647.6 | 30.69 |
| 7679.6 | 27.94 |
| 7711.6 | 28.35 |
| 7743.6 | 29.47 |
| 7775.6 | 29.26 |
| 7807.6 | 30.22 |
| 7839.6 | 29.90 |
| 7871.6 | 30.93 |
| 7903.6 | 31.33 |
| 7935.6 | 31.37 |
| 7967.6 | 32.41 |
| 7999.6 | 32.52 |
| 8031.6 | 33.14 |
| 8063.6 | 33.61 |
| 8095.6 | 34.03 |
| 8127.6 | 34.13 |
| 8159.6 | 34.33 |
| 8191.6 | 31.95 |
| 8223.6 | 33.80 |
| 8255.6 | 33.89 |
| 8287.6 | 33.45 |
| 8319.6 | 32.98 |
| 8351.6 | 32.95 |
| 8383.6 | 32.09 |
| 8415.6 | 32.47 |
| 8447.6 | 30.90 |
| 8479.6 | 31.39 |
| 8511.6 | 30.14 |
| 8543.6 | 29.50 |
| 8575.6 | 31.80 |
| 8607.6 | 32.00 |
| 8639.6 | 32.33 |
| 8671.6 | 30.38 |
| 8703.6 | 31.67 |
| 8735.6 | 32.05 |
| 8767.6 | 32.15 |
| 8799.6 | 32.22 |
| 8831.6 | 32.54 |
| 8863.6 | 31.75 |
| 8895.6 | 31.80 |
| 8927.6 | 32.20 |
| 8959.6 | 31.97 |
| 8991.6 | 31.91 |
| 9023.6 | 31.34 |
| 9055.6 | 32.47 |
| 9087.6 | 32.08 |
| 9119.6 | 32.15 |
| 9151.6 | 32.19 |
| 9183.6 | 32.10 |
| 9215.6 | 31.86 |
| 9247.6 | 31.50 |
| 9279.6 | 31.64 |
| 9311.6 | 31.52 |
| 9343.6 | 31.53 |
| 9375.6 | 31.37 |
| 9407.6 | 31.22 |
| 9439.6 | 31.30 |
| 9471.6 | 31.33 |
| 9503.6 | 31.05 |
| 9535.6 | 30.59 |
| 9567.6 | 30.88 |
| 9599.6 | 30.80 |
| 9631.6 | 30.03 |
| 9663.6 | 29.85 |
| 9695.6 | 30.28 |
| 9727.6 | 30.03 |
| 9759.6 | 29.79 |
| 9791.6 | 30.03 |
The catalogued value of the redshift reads 0.000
